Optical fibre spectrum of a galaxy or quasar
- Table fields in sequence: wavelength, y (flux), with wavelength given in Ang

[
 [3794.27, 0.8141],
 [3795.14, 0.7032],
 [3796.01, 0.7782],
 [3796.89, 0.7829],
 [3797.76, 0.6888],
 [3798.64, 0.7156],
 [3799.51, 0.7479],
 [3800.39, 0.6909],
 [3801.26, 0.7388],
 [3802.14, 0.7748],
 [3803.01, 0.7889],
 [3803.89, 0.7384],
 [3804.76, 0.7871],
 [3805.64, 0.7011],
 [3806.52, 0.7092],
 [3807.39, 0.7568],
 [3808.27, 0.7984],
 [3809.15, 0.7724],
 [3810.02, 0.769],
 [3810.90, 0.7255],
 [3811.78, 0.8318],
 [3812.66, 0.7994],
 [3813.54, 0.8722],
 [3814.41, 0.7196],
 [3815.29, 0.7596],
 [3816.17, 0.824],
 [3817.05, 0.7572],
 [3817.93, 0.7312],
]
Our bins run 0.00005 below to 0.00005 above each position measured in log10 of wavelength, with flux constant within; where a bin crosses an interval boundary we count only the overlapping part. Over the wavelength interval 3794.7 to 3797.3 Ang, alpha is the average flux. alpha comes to 0.755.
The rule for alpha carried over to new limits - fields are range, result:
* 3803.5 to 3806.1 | 0.742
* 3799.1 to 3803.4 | 0.748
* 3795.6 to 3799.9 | 0.742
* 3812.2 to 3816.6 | 0.795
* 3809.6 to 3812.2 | 0.774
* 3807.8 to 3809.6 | 0.785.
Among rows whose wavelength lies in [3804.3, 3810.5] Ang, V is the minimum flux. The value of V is 0.7011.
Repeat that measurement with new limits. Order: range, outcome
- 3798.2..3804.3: 0.6909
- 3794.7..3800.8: 0.6888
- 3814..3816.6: 0.7196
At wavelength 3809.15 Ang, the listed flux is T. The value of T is 0.7724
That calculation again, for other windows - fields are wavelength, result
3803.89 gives 0.7384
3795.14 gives 0.7032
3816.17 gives 0.824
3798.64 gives 0.7156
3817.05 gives 0.7572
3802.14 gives 0.7748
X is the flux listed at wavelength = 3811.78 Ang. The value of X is 0.8318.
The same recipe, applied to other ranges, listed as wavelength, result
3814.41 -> 0.7196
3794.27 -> 0.8141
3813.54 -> 0.8722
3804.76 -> 0.7871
